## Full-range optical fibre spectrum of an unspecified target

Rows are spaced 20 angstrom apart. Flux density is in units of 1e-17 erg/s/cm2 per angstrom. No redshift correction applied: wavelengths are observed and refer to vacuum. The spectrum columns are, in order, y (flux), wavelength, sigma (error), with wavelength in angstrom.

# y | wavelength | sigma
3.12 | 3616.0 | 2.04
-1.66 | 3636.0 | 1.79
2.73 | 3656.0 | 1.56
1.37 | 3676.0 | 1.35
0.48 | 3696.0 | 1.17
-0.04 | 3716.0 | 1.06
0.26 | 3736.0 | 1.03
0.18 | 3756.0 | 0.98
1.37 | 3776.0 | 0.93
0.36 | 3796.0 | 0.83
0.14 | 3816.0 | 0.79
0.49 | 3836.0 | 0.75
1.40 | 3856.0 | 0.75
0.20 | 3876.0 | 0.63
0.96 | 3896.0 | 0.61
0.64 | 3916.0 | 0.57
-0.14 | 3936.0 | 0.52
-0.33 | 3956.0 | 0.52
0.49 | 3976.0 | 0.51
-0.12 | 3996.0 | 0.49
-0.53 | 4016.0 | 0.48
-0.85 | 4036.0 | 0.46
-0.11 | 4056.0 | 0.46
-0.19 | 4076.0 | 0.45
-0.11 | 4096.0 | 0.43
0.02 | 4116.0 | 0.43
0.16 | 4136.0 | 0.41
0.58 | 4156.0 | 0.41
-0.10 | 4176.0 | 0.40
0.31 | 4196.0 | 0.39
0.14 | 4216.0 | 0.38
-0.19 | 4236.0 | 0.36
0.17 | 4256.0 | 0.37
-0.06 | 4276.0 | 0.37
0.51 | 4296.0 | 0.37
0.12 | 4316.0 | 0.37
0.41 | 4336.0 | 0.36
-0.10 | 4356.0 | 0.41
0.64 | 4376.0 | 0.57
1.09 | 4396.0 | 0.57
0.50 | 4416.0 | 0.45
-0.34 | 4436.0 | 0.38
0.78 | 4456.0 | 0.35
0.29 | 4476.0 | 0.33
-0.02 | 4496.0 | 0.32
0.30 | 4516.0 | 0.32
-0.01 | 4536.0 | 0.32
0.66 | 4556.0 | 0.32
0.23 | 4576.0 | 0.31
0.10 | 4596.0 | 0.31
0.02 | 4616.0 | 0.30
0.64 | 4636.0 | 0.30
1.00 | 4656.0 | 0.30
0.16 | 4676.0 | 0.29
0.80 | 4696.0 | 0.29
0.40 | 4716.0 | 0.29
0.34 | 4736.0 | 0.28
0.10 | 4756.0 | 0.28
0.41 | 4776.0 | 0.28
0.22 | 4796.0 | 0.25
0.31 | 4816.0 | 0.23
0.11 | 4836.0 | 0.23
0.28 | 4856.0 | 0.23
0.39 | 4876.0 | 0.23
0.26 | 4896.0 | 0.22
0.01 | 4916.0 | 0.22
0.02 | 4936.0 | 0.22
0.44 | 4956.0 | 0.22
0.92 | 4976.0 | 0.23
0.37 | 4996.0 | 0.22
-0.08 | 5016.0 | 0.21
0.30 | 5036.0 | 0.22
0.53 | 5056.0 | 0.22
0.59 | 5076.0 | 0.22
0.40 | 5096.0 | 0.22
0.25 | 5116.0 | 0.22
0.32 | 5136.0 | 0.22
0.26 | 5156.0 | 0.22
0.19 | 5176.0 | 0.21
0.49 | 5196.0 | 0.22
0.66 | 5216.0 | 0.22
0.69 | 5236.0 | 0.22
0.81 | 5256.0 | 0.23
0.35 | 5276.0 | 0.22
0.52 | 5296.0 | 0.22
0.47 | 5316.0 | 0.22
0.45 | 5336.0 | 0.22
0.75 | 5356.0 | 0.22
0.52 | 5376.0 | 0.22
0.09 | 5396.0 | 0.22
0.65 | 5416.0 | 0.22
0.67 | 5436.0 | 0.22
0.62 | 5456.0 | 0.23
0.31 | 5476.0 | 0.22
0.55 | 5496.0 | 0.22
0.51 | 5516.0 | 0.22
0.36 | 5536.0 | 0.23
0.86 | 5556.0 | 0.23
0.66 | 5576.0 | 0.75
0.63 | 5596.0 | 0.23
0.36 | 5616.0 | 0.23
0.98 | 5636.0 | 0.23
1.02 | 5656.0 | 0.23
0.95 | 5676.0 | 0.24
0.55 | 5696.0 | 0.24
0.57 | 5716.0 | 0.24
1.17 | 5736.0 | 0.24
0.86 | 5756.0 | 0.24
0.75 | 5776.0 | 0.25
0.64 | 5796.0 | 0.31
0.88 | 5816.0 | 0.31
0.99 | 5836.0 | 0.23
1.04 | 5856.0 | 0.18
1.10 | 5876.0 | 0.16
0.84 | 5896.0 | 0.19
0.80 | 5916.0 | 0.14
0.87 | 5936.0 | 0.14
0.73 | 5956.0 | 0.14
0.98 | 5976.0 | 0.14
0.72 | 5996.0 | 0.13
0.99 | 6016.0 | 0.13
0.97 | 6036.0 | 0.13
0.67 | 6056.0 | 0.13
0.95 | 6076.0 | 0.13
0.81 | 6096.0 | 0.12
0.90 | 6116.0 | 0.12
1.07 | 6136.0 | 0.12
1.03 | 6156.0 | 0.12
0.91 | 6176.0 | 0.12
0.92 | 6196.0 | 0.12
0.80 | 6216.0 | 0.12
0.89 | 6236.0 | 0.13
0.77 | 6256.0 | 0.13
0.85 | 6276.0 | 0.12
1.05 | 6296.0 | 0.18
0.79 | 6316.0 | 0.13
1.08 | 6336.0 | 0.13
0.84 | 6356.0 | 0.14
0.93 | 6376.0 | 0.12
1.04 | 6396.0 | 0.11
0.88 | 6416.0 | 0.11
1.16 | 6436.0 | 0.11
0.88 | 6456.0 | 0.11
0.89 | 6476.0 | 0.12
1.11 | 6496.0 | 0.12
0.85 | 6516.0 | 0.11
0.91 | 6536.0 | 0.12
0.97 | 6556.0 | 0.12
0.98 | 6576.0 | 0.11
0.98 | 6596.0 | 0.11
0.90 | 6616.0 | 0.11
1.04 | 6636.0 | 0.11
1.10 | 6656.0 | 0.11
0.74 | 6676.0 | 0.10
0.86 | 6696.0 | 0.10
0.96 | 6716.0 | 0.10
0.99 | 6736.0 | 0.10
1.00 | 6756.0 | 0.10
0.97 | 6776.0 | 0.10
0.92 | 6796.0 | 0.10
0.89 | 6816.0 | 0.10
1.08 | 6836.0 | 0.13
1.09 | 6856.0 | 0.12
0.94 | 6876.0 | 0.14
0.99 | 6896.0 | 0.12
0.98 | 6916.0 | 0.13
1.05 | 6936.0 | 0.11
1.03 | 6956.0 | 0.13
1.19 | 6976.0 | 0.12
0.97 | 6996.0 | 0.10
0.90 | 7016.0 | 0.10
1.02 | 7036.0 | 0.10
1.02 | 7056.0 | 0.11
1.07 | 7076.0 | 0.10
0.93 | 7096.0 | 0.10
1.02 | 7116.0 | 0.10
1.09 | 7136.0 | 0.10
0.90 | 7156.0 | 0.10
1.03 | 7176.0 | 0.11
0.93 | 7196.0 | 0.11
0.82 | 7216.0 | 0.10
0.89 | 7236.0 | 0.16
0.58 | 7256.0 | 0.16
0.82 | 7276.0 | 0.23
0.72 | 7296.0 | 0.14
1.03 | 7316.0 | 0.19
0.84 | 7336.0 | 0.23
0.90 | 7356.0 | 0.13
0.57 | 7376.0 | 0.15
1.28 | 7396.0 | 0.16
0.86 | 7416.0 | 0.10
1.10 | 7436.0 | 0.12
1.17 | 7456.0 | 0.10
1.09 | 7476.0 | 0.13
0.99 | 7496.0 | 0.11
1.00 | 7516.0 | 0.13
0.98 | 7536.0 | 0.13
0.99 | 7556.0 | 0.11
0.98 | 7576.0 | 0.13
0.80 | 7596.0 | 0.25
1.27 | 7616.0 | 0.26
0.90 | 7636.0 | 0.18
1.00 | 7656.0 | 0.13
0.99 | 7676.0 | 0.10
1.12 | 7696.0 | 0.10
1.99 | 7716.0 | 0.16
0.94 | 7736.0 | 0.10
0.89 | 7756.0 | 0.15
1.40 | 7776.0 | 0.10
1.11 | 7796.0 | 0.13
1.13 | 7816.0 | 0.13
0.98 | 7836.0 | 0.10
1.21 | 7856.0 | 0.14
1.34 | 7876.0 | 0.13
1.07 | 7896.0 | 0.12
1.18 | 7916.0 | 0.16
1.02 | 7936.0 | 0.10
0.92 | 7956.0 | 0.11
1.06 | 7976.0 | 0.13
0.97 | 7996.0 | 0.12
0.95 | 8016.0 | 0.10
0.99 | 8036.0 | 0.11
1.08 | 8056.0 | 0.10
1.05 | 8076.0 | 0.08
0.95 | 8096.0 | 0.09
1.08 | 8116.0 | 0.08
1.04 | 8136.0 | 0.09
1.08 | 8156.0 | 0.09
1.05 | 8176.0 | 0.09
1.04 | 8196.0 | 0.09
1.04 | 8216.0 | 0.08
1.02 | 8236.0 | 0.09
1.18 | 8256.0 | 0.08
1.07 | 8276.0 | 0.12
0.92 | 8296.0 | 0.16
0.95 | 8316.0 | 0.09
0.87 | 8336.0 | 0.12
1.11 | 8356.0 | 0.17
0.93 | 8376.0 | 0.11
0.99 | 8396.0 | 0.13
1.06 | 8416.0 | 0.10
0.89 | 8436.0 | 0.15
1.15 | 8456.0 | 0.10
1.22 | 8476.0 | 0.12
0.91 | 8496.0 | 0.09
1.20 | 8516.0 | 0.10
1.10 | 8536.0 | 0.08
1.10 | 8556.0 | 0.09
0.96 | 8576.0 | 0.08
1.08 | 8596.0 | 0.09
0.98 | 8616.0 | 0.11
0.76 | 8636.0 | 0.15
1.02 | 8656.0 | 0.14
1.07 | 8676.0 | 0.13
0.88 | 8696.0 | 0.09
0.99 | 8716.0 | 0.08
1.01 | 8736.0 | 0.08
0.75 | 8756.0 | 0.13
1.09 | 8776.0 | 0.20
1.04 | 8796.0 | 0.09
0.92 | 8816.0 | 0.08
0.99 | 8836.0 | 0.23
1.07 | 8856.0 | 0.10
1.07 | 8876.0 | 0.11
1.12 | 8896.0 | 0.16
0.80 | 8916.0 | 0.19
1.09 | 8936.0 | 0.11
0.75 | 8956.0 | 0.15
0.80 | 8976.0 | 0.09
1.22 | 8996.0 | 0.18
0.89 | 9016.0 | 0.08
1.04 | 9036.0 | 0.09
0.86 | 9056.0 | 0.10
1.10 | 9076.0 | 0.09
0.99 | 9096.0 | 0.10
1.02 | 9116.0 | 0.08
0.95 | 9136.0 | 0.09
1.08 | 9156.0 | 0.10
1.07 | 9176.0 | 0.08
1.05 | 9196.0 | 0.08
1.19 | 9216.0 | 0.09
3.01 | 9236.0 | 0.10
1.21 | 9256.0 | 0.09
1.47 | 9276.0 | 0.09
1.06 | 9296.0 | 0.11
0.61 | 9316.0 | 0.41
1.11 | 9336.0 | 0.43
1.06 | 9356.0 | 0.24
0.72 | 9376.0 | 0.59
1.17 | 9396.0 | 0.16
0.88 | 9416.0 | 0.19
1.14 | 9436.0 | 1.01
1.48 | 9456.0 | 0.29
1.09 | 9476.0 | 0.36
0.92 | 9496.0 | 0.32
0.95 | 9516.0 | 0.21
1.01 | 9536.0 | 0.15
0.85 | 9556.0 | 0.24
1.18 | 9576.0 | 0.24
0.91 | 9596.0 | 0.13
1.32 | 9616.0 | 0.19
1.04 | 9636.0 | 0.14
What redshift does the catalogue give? 0.407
